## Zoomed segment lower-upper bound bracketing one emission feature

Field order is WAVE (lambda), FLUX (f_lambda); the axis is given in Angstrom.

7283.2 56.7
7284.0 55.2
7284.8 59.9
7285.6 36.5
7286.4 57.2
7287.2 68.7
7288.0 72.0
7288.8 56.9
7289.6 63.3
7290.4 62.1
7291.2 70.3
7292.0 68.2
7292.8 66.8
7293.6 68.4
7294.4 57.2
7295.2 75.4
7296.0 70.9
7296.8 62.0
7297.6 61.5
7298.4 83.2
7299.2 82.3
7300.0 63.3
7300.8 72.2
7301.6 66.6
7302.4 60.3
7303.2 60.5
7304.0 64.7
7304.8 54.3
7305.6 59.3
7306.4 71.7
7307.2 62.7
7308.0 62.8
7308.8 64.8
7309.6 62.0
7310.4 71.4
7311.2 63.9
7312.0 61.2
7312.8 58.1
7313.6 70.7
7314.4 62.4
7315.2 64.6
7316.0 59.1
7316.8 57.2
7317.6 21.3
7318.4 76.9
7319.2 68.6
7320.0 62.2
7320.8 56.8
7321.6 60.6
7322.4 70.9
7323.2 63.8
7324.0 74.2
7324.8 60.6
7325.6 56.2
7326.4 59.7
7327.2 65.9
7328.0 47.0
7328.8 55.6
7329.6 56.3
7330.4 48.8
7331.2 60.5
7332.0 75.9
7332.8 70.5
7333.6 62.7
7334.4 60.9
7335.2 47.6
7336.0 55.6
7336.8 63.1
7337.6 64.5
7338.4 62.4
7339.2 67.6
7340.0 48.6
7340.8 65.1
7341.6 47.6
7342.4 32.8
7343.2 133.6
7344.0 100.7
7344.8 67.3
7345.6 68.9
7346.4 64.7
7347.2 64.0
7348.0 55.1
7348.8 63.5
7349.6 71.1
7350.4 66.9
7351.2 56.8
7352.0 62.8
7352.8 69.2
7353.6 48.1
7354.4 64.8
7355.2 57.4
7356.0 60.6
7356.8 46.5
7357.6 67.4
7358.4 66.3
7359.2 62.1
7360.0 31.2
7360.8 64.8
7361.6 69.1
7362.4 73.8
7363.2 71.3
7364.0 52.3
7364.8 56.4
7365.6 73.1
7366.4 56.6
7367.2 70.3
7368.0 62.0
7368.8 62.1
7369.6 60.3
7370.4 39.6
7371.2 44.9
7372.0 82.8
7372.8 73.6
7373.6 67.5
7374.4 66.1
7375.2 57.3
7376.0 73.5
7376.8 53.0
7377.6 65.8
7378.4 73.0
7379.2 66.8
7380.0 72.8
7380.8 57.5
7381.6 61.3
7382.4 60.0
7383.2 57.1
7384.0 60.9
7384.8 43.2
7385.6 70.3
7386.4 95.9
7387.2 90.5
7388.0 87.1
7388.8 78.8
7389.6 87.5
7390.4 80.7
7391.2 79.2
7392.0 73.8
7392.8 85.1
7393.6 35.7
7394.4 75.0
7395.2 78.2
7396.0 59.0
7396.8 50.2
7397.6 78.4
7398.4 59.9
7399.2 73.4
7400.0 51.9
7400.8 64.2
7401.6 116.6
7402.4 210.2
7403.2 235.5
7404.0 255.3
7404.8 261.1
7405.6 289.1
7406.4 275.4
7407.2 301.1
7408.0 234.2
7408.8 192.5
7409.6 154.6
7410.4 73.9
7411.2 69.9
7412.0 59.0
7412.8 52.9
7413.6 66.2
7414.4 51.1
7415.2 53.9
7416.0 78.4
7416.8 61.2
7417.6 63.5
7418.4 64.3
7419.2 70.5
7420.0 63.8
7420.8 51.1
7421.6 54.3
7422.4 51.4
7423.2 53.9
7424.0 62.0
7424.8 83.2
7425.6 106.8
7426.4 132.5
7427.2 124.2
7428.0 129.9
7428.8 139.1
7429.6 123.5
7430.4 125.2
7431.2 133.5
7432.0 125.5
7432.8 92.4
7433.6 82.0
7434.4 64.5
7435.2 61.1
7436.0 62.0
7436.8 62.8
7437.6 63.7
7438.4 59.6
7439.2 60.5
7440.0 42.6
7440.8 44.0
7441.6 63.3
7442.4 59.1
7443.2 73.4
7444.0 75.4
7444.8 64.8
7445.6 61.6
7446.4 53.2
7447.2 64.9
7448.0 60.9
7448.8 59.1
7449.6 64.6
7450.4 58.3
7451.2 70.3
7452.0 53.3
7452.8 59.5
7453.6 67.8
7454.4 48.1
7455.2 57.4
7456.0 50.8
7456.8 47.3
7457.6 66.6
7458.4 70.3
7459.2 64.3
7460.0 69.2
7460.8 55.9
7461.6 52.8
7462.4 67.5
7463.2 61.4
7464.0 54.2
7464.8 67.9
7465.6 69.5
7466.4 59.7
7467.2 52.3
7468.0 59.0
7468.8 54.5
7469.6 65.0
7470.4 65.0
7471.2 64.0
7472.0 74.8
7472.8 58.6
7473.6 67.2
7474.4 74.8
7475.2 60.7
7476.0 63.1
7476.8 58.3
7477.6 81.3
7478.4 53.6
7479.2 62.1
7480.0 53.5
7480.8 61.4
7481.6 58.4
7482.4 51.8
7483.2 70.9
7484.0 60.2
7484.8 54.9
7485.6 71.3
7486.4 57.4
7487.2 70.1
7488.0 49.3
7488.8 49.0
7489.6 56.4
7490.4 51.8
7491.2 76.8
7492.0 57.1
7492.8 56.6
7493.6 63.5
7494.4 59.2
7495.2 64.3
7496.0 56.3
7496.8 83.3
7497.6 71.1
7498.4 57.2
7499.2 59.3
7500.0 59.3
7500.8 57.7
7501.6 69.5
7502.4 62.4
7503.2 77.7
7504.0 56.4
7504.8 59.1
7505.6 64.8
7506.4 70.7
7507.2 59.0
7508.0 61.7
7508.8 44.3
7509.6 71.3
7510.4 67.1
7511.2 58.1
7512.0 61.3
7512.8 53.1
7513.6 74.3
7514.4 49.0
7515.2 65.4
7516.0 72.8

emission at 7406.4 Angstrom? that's H-alpha 6563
